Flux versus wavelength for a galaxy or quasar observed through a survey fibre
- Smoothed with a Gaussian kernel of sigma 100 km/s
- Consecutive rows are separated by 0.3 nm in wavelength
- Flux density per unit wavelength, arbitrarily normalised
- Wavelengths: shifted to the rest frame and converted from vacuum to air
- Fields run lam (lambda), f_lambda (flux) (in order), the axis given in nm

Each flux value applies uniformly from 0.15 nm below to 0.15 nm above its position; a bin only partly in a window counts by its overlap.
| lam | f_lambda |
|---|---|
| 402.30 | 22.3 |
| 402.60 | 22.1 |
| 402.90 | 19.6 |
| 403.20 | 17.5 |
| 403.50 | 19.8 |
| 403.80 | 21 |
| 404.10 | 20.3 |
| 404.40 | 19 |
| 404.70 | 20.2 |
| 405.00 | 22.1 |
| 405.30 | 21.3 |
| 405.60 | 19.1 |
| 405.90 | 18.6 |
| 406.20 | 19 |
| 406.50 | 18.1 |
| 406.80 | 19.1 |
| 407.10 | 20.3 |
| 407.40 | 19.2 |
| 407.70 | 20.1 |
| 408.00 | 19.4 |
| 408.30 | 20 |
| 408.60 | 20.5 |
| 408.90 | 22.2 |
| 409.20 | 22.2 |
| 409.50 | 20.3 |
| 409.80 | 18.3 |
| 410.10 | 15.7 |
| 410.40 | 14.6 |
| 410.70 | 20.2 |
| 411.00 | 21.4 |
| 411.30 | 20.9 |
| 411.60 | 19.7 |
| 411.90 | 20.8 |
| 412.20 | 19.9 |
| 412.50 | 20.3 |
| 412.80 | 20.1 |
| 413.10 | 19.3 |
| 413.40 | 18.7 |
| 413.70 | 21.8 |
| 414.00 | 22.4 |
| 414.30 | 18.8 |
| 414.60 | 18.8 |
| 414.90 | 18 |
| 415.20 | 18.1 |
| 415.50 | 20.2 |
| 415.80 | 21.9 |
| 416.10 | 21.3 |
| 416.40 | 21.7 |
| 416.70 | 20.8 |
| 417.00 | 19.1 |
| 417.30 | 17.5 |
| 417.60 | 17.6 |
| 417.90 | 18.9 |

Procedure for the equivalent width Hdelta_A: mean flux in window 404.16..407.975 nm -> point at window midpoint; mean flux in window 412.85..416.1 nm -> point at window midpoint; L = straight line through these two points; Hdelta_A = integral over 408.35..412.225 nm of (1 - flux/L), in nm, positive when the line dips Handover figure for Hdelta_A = 0.01 nm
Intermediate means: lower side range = 19.7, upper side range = 19.9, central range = 19.7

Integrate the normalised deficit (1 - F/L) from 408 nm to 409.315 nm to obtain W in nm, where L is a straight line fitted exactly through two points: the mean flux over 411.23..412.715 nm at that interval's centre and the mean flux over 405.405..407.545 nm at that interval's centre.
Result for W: -0.095 nm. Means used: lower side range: 19.1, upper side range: 20.3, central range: 21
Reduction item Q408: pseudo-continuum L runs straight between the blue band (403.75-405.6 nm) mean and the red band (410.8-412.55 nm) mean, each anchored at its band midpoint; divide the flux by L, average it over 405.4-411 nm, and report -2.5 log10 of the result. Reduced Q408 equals 0.06 mag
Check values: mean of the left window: 20.5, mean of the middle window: 19.3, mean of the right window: 20.5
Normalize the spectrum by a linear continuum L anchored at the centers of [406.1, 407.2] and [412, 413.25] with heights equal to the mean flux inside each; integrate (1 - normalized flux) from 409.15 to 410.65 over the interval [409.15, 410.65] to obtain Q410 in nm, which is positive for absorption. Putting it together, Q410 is 0.11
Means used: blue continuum 19.1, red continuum 19.9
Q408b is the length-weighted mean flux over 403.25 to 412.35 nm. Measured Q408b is 19.8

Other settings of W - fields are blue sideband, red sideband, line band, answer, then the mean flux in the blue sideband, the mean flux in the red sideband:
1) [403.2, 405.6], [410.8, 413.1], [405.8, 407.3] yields 0.092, 20.2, 20.4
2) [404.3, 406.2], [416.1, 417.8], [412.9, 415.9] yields -0.025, 20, 19.5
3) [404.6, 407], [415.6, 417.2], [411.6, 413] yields 0.014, 19.7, 20.8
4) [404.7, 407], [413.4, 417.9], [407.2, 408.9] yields -0.032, 19.7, 19.8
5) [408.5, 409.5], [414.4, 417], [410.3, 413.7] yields 0.168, 21.5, 20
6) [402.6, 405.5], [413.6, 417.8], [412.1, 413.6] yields 0.014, 20.2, 19.8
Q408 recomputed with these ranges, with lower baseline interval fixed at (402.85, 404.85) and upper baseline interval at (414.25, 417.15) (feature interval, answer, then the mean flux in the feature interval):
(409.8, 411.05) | 0.118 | 17.7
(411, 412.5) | -0.033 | 20.4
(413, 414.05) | -0.031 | 20.4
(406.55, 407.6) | 0.016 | 19.4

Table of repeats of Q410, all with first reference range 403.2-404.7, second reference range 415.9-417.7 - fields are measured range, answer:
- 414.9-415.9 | 0.01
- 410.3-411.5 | 0.02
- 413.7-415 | 0.00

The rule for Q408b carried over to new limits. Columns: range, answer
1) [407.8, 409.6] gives 20.8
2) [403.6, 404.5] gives 20.1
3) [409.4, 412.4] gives 19.2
